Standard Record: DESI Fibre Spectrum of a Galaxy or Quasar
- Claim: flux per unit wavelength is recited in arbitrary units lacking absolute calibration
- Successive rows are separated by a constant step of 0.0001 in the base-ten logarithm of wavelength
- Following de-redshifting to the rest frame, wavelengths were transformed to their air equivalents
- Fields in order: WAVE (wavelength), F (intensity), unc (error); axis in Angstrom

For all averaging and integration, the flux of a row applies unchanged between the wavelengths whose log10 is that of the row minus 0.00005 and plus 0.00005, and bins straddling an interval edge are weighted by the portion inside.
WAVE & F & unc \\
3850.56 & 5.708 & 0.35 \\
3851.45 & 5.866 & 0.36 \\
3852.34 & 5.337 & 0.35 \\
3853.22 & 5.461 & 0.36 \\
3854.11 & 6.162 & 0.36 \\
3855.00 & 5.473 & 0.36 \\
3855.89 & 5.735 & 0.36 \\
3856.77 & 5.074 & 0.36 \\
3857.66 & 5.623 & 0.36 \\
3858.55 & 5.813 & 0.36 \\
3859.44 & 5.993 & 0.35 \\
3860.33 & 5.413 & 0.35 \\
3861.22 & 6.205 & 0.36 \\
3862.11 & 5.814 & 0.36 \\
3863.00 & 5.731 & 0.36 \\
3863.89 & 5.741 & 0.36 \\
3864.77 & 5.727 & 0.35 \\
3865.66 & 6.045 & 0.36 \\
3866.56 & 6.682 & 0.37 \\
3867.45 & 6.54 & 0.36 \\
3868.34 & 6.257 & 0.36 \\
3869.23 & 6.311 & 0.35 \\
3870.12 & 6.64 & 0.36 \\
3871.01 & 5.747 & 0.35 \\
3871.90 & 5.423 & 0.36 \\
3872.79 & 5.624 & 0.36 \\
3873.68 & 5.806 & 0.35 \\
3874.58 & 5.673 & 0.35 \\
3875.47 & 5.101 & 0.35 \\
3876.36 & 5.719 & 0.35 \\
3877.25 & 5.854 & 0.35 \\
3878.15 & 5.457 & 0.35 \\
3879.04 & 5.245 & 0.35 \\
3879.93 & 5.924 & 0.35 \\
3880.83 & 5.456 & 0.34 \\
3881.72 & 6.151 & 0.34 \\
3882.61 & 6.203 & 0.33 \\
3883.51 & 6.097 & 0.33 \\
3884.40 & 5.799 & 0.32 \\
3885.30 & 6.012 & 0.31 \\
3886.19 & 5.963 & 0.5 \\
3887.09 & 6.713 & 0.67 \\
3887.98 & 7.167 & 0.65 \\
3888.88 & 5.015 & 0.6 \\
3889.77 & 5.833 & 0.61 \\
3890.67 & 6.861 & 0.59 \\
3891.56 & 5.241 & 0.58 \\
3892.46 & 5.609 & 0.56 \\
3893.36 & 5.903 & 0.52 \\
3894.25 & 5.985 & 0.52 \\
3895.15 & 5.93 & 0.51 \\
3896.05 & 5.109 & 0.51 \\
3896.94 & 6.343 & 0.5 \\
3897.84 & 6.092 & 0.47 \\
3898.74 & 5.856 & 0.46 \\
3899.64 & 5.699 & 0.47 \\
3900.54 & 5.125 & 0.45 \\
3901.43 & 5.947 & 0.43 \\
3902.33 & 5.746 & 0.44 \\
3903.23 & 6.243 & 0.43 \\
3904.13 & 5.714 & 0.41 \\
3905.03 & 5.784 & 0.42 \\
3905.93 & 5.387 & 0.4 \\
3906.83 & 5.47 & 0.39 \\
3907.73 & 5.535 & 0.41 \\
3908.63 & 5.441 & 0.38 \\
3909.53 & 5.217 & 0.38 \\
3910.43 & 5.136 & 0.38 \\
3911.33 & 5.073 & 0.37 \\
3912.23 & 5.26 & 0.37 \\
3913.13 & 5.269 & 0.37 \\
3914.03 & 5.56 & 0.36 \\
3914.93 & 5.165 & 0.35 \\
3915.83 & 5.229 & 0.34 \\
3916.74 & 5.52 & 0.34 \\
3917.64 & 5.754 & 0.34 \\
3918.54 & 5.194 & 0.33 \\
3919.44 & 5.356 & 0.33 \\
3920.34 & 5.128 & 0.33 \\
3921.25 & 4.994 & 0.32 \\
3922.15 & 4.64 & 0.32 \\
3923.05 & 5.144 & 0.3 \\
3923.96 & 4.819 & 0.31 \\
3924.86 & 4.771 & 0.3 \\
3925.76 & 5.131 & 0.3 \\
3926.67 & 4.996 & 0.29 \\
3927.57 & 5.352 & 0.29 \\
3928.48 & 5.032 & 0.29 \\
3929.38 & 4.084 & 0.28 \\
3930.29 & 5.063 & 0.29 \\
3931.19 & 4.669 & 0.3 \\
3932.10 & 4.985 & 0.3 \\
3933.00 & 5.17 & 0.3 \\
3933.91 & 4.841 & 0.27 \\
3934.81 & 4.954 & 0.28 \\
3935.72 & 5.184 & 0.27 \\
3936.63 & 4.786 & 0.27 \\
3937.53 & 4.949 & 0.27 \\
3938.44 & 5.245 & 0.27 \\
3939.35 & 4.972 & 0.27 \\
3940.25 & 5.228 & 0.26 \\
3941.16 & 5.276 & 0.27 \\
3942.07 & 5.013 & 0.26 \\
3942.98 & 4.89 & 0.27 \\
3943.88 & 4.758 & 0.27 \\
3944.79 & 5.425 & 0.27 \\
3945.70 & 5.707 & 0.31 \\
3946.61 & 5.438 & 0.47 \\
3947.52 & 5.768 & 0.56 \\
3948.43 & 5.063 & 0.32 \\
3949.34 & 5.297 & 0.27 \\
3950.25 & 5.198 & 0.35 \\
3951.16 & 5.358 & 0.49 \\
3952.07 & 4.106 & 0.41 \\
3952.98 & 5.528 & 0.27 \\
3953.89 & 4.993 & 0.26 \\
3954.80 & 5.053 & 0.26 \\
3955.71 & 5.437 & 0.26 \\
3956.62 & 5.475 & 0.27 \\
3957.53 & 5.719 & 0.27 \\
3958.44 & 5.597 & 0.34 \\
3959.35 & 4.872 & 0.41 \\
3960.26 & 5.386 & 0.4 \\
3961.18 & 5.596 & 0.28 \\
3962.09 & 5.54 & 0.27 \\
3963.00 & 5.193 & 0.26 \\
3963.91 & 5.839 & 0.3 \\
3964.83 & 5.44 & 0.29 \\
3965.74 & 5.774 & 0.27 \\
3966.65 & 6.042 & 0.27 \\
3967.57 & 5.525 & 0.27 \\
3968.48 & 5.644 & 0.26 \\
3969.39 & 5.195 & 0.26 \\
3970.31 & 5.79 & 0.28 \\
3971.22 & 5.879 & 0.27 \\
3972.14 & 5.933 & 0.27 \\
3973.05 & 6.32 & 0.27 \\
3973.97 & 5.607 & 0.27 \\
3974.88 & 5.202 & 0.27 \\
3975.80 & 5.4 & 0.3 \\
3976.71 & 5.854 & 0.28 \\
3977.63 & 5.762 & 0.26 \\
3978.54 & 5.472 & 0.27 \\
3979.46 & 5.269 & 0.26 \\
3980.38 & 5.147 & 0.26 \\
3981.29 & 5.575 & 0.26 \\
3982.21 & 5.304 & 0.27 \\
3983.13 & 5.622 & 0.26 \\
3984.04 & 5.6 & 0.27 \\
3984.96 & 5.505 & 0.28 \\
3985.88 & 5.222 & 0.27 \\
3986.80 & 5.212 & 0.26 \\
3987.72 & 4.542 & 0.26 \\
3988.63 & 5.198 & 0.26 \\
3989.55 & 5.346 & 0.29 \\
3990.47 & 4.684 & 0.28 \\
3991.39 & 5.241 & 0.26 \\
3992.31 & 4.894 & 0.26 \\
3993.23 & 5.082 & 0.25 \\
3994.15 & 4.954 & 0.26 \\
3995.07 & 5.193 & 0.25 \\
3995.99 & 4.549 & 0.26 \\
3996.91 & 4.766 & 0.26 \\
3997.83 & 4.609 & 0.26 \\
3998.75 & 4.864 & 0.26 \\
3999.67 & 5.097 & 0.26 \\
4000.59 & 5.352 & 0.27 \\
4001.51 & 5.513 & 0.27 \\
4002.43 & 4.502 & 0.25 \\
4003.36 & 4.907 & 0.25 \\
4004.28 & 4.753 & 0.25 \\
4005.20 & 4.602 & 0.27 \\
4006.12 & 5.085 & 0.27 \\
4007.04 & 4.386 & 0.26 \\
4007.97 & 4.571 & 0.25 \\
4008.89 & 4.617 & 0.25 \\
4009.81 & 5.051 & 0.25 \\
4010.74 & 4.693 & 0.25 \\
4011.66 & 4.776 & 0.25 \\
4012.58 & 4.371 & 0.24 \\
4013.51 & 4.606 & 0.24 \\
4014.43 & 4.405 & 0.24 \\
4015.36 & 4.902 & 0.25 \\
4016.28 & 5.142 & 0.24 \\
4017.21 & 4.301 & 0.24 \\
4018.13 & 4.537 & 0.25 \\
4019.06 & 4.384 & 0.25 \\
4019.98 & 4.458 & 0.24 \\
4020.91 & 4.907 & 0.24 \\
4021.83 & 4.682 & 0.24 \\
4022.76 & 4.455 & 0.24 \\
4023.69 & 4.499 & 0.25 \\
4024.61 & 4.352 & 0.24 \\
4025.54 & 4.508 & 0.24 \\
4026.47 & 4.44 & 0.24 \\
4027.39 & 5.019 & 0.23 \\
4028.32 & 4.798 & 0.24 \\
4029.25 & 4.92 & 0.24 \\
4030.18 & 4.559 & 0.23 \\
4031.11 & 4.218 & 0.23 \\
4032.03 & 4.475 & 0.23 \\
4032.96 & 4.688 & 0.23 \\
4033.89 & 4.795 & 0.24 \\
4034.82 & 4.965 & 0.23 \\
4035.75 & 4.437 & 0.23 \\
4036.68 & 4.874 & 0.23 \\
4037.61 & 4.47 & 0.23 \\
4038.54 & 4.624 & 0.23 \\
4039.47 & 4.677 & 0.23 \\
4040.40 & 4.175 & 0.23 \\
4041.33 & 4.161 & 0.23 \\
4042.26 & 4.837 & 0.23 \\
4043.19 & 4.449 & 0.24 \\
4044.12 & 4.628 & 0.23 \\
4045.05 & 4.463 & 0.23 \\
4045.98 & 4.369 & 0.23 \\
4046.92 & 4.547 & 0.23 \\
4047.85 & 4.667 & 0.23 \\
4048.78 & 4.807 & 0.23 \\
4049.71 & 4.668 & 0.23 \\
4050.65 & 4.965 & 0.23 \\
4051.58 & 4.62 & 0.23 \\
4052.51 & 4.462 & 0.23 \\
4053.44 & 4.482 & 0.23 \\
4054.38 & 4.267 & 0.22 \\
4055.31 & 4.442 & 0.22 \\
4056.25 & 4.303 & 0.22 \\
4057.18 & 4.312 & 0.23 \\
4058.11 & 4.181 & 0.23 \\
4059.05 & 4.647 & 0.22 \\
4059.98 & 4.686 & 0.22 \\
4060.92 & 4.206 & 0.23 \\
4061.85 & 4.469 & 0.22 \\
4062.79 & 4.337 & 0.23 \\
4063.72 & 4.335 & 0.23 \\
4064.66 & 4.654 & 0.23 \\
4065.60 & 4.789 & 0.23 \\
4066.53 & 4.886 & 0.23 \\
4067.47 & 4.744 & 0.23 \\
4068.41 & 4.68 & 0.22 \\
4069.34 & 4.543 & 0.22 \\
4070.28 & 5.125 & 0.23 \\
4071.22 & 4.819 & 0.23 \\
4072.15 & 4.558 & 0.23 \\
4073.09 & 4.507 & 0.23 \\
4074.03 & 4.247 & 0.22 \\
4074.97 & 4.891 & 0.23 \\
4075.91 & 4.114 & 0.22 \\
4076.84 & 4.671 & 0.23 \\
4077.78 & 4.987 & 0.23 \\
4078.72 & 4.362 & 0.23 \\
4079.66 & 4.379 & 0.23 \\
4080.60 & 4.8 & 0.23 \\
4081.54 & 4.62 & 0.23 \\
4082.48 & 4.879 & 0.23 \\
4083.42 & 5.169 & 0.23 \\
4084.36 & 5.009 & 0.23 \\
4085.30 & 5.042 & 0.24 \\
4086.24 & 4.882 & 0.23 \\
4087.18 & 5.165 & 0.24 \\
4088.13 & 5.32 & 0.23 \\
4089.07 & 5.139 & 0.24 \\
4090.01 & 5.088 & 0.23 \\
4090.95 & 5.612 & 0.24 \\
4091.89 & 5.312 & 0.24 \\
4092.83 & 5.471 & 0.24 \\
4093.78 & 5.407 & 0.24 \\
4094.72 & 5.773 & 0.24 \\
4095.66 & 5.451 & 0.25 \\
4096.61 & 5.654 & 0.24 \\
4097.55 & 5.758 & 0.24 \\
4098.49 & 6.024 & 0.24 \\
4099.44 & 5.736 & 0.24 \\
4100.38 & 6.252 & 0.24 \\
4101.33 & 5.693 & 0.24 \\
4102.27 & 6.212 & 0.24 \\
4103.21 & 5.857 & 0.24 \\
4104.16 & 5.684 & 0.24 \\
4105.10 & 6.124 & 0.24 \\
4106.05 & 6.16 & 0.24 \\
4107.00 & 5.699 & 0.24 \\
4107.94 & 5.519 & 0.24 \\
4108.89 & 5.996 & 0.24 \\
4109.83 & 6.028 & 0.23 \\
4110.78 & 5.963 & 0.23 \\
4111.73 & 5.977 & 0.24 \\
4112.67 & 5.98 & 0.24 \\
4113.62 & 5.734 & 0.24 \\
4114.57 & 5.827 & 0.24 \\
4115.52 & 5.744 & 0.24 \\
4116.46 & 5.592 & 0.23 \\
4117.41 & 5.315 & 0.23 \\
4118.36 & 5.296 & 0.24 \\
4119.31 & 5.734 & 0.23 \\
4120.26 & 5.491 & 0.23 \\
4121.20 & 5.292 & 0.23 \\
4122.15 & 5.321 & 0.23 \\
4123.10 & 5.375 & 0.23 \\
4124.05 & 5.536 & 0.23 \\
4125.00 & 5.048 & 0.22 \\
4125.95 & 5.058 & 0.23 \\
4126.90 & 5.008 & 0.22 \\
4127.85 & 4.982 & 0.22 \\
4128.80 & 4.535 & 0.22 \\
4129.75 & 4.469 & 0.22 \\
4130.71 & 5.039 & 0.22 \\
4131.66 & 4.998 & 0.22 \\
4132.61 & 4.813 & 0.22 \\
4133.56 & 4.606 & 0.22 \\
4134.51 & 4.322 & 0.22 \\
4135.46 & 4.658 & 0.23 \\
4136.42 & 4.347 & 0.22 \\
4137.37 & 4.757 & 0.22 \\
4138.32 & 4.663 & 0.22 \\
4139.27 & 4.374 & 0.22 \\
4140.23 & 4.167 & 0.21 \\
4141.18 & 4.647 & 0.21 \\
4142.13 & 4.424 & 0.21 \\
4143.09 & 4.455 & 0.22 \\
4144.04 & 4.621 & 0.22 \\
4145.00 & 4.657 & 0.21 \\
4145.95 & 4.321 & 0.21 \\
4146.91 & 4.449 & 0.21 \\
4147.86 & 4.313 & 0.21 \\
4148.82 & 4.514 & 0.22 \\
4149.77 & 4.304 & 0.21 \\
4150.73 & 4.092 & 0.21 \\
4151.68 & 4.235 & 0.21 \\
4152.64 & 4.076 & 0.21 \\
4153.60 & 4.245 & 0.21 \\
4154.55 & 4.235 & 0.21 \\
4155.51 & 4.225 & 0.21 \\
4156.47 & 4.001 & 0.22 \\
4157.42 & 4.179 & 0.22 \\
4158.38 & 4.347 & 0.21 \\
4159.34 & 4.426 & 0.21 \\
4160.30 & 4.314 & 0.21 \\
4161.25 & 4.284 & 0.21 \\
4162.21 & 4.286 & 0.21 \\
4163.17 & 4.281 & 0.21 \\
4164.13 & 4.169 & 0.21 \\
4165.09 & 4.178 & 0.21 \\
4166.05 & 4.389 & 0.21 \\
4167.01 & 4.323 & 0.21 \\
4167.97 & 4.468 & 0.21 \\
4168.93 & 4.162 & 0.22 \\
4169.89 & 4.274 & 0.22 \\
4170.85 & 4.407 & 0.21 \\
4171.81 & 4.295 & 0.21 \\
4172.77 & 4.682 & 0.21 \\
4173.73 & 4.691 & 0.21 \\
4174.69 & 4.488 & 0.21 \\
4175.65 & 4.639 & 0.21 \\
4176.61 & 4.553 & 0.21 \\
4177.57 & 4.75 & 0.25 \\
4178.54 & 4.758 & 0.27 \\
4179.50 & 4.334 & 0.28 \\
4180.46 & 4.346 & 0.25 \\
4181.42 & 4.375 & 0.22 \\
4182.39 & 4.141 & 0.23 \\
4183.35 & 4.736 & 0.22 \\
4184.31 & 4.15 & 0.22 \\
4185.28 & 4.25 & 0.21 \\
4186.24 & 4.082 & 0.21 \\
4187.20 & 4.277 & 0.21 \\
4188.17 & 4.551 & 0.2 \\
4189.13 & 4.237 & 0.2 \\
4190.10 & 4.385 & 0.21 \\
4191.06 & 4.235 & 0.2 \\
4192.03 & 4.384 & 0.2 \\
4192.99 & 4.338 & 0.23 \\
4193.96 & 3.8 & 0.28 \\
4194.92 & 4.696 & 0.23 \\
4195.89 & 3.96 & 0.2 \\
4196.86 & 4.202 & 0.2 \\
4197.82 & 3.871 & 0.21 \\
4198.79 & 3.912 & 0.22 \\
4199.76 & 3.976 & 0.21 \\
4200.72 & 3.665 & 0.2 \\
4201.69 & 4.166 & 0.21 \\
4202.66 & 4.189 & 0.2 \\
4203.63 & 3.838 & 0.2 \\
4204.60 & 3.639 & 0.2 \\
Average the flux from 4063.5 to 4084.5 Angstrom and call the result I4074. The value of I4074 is 4.68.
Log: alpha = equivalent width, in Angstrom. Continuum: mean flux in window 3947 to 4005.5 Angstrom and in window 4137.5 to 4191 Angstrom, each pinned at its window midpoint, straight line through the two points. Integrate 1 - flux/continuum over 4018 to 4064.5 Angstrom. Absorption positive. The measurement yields 4.0 Angstrom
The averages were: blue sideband 5.3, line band 4.54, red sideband 4.37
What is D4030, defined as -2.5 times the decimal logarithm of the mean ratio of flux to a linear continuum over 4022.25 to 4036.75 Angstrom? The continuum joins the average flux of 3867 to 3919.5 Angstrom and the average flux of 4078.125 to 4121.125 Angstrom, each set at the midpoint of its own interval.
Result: 0.207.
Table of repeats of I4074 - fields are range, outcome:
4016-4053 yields 4.6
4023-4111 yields 4.91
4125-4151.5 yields 4.58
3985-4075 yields 4.68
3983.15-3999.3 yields 5.04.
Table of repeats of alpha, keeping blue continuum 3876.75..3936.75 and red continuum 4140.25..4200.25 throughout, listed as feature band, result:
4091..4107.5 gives -4.0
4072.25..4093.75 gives -0.9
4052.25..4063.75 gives 1.0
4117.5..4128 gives -1.8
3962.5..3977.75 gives -1.4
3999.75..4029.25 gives 1.8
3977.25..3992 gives -0.4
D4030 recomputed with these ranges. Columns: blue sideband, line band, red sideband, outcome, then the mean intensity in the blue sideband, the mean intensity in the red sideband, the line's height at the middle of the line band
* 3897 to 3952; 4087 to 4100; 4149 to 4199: -0.192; 5.25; 4.31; 4.61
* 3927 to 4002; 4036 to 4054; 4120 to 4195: 0.084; 5.26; 4.49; 4.94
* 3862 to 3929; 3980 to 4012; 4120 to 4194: 0.044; 5.65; 4.5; 5.21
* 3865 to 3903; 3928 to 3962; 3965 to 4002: 0.084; 5.9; 5.34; 5.56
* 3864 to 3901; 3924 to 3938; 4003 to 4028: 0.108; 5.9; 4.65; 5.44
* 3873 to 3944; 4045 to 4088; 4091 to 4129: 0.203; 5.45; 5.62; 5.58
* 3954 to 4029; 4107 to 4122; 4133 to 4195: -0.236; 5.1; 4.37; 4.58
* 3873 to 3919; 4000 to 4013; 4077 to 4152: 0.131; 5.7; 5.15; 5.42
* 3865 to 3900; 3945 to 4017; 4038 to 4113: 0.049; 5.92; 4.99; 5.45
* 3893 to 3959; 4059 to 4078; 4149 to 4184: 0.029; 5.29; 4.35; 4.74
